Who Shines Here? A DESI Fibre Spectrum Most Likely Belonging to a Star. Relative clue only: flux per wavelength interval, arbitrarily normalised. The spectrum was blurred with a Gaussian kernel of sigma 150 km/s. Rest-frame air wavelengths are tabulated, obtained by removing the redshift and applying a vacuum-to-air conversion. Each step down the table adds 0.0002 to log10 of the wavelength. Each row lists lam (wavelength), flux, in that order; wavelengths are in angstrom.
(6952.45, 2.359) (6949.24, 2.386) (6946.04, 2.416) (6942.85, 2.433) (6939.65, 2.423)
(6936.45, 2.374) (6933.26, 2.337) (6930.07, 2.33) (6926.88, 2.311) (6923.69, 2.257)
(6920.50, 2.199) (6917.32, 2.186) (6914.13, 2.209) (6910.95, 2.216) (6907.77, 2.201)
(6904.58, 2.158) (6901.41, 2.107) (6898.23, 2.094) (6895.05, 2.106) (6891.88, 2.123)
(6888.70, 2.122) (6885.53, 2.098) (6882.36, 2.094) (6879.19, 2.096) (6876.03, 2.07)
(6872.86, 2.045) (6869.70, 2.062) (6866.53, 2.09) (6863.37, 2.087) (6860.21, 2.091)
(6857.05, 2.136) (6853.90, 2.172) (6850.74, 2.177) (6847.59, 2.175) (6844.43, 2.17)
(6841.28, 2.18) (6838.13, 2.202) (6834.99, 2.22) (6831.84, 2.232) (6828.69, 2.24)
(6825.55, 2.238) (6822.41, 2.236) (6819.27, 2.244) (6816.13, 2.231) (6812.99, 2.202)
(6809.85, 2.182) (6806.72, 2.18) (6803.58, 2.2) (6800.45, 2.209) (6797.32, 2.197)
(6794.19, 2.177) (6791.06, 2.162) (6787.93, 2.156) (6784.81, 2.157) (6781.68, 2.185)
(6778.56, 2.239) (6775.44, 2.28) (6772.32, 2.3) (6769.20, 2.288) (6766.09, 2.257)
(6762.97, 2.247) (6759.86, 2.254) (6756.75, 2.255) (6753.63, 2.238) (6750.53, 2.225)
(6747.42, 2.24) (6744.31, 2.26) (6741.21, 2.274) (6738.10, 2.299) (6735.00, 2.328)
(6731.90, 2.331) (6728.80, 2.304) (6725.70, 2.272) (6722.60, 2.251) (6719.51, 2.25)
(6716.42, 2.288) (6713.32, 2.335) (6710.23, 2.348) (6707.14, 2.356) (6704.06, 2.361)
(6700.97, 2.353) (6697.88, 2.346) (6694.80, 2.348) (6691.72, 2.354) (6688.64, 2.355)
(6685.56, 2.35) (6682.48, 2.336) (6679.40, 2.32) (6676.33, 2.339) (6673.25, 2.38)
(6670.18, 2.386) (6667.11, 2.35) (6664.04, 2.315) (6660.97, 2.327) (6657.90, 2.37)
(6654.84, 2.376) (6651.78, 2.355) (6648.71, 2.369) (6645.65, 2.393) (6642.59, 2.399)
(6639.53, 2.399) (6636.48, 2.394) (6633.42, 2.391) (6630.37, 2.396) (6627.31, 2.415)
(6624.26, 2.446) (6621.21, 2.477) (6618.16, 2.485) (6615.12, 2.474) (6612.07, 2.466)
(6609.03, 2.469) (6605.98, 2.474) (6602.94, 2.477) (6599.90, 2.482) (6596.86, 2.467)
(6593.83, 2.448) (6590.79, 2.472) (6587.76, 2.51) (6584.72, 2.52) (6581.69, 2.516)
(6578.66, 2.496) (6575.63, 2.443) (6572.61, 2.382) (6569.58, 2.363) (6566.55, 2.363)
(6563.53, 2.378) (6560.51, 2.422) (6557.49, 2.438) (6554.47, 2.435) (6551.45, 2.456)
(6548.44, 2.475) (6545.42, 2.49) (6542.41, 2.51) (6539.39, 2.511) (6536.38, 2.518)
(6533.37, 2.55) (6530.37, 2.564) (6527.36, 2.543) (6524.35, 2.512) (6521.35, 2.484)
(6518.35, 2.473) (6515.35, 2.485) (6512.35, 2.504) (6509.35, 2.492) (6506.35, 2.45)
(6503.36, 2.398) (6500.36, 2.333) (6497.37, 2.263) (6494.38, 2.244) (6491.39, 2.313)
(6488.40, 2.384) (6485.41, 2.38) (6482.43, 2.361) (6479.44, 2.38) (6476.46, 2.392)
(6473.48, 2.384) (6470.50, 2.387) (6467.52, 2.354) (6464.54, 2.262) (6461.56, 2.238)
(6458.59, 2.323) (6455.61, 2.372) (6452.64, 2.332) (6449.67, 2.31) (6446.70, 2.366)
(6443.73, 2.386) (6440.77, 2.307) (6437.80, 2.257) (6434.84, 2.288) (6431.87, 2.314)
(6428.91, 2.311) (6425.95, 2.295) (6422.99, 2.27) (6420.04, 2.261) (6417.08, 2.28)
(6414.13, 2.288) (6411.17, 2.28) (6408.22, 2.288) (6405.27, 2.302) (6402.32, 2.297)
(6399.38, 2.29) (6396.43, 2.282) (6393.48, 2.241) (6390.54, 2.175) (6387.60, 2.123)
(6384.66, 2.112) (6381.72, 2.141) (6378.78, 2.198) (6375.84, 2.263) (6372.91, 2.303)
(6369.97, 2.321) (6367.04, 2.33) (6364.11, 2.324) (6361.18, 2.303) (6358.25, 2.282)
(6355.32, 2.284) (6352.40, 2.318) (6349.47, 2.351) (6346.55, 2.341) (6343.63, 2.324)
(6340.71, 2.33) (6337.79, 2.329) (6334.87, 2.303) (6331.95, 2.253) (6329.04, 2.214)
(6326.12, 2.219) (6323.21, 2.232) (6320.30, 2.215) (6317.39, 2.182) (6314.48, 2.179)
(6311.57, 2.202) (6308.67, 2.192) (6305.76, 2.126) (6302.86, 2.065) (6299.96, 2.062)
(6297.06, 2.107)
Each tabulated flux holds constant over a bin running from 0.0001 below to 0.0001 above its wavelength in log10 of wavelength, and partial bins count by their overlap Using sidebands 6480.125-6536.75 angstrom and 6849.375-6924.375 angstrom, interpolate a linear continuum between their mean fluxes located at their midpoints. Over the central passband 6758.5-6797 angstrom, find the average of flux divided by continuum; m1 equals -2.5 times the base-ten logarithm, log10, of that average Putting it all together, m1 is 0.00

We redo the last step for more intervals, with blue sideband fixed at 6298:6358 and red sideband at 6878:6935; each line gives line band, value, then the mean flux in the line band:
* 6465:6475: -0.07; 2.36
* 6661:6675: -0.07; 2.35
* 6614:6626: -0.12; 2.47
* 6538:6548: -0.13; 2.5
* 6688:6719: -0.07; 2.34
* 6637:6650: -0.09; 2.39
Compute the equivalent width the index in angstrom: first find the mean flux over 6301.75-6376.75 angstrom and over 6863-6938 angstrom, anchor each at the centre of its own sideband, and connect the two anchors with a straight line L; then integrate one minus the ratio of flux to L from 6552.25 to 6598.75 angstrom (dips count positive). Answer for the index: -4.6 angstrom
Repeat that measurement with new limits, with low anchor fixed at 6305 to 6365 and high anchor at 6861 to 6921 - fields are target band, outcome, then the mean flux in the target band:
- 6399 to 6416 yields -0.3 angstrom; 2.29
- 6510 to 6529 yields -2.4 angstrom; 2.5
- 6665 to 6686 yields -1.7 angstrom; 2.35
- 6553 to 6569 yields -1.4 angstrom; 2.4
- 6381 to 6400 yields 0.5 angstrom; 2.19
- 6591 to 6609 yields -2.2 angstrom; 2.47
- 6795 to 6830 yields -1.2 angstrom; 2.21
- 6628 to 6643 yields -1.4 angstrom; 2.4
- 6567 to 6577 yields -0.9 angstrom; 2.39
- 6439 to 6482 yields -2.1 angstrom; 2.34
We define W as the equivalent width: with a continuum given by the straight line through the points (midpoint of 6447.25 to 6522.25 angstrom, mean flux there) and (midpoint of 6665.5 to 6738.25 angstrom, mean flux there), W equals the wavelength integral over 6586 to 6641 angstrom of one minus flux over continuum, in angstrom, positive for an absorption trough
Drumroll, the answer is -2.5 angstrom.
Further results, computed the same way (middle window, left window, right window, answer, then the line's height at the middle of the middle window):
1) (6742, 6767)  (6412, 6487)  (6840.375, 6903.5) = -0.86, 2.17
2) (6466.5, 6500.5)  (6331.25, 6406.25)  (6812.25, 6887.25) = -1.55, 2.25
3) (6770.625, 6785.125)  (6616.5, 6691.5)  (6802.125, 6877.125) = 0.00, 2.24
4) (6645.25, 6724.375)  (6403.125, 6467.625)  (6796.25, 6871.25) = -4.09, 2.23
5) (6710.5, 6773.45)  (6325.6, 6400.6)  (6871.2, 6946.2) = -1.47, 2.22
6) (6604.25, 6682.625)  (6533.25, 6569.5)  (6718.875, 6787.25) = -1.05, 2.37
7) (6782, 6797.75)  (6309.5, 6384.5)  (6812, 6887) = 0.01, 2.17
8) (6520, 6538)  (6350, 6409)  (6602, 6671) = -1.40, 2.35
